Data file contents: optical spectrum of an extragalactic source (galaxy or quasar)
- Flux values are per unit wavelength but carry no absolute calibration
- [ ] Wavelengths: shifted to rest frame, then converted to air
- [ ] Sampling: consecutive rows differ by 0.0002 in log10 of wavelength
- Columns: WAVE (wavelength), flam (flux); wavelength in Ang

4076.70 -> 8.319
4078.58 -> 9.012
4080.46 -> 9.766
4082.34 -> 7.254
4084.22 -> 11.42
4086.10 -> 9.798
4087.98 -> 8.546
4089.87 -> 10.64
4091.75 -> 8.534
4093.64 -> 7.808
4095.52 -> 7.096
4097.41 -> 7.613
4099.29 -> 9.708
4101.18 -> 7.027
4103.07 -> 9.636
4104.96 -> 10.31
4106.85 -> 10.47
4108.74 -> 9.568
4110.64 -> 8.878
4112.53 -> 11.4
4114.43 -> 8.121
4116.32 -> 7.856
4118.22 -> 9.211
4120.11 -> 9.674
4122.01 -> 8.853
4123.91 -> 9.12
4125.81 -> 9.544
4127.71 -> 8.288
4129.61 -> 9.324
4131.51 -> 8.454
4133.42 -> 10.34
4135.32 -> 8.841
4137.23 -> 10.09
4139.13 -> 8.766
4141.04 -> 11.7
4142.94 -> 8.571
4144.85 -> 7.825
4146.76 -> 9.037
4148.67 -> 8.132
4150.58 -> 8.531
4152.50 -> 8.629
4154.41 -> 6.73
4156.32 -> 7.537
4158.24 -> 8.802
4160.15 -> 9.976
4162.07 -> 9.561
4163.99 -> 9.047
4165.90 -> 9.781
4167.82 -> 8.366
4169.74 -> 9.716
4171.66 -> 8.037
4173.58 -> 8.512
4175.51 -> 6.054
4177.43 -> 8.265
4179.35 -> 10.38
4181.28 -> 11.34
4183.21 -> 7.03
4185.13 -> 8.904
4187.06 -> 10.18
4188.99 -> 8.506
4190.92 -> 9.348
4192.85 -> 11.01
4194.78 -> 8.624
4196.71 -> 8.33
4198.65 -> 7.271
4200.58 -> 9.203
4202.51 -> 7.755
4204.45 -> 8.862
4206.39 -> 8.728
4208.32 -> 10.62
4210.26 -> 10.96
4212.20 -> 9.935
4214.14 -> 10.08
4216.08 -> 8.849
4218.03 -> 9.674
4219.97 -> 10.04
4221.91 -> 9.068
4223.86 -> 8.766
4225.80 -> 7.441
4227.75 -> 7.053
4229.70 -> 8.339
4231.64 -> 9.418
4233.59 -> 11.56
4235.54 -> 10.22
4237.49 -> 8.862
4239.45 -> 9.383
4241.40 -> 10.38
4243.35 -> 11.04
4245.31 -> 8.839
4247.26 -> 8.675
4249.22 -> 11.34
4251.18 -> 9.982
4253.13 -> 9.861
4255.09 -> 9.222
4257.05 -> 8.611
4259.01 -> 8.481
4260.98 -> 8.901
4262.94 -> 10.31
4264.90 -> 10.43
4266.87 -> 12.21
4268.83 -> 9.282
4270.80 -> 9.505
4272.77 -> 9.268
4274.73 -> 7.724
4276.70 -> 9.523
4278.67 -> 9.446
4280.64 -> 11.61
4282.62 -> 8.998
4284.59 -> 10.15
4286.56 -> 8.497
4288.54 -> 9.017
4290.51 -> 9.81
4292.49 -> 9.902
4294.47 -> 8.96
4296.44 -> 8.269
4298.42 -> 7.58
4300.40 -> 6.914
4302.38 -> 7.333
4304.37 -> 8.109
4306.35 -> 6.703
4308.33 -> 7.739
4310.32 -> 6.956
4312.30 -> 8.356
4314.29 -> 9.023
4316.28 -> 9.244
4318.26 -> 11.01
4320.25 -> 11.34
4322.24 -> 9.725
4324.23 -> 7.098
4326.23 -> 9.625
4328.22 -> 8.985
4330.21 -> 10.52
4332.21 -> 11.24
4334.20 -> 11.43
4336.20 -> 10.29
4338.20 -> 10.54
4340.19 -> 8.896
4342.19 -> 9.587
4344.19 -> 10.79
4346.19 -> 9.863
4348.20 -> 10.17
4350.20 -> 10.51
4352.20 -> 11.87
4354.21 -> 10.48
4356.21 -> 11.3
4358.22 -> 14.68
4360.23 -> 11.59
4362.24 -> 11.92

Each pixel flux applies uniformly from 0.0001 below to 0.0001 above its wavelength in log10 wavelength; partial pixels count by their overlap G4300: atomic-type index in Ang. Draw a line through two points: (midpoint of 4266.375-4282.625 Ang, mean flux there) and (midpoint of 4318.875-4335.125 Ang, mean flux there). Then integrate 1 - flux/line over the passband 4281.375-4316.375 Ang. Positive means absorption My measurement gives 5.05 Ang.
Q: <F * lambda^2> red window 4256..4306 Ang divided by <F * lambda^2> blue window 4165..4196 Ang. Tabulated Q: 1.1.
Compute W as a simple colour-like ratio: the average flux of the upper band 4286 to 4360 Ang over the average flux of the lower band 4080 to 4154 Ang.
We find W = 1.05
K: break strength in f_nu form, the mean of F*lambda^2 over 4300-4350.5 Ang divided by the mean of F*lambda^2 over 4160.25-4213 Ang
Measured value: 1.10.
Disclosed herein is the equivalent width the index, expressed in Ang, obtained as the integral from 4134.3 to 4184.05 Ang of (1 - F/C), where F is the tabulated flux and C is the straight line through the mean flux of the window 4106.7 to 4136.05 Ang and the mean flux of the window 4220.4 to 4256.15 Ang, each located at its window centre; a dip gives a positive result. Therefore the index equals 2.5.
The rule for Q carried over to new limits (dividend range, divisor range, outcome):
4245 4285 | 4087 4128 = 1.15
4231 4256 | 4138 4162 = 1.19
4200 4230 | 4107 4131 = 1.04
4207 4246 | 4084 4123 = 1.11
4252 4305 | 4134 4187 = 1.10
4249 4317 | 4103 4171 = 1.06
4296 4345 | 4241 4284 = 0.96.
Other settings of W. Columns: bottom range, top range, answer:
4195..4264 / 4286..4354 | 1.00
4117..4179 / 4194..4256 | 1.05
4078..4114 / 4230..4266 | 1.06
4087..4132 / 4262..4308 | 1.01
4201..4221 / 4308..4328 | 0.95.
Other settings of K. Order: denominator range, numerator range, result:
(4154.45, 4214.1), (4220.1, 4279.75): 1.08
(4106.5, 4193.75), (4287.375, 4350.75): 1.11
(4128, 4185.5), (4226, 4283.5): 1.13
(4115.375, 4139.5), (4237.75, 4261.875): 1.11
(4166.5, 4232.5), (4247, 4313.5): 1.05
